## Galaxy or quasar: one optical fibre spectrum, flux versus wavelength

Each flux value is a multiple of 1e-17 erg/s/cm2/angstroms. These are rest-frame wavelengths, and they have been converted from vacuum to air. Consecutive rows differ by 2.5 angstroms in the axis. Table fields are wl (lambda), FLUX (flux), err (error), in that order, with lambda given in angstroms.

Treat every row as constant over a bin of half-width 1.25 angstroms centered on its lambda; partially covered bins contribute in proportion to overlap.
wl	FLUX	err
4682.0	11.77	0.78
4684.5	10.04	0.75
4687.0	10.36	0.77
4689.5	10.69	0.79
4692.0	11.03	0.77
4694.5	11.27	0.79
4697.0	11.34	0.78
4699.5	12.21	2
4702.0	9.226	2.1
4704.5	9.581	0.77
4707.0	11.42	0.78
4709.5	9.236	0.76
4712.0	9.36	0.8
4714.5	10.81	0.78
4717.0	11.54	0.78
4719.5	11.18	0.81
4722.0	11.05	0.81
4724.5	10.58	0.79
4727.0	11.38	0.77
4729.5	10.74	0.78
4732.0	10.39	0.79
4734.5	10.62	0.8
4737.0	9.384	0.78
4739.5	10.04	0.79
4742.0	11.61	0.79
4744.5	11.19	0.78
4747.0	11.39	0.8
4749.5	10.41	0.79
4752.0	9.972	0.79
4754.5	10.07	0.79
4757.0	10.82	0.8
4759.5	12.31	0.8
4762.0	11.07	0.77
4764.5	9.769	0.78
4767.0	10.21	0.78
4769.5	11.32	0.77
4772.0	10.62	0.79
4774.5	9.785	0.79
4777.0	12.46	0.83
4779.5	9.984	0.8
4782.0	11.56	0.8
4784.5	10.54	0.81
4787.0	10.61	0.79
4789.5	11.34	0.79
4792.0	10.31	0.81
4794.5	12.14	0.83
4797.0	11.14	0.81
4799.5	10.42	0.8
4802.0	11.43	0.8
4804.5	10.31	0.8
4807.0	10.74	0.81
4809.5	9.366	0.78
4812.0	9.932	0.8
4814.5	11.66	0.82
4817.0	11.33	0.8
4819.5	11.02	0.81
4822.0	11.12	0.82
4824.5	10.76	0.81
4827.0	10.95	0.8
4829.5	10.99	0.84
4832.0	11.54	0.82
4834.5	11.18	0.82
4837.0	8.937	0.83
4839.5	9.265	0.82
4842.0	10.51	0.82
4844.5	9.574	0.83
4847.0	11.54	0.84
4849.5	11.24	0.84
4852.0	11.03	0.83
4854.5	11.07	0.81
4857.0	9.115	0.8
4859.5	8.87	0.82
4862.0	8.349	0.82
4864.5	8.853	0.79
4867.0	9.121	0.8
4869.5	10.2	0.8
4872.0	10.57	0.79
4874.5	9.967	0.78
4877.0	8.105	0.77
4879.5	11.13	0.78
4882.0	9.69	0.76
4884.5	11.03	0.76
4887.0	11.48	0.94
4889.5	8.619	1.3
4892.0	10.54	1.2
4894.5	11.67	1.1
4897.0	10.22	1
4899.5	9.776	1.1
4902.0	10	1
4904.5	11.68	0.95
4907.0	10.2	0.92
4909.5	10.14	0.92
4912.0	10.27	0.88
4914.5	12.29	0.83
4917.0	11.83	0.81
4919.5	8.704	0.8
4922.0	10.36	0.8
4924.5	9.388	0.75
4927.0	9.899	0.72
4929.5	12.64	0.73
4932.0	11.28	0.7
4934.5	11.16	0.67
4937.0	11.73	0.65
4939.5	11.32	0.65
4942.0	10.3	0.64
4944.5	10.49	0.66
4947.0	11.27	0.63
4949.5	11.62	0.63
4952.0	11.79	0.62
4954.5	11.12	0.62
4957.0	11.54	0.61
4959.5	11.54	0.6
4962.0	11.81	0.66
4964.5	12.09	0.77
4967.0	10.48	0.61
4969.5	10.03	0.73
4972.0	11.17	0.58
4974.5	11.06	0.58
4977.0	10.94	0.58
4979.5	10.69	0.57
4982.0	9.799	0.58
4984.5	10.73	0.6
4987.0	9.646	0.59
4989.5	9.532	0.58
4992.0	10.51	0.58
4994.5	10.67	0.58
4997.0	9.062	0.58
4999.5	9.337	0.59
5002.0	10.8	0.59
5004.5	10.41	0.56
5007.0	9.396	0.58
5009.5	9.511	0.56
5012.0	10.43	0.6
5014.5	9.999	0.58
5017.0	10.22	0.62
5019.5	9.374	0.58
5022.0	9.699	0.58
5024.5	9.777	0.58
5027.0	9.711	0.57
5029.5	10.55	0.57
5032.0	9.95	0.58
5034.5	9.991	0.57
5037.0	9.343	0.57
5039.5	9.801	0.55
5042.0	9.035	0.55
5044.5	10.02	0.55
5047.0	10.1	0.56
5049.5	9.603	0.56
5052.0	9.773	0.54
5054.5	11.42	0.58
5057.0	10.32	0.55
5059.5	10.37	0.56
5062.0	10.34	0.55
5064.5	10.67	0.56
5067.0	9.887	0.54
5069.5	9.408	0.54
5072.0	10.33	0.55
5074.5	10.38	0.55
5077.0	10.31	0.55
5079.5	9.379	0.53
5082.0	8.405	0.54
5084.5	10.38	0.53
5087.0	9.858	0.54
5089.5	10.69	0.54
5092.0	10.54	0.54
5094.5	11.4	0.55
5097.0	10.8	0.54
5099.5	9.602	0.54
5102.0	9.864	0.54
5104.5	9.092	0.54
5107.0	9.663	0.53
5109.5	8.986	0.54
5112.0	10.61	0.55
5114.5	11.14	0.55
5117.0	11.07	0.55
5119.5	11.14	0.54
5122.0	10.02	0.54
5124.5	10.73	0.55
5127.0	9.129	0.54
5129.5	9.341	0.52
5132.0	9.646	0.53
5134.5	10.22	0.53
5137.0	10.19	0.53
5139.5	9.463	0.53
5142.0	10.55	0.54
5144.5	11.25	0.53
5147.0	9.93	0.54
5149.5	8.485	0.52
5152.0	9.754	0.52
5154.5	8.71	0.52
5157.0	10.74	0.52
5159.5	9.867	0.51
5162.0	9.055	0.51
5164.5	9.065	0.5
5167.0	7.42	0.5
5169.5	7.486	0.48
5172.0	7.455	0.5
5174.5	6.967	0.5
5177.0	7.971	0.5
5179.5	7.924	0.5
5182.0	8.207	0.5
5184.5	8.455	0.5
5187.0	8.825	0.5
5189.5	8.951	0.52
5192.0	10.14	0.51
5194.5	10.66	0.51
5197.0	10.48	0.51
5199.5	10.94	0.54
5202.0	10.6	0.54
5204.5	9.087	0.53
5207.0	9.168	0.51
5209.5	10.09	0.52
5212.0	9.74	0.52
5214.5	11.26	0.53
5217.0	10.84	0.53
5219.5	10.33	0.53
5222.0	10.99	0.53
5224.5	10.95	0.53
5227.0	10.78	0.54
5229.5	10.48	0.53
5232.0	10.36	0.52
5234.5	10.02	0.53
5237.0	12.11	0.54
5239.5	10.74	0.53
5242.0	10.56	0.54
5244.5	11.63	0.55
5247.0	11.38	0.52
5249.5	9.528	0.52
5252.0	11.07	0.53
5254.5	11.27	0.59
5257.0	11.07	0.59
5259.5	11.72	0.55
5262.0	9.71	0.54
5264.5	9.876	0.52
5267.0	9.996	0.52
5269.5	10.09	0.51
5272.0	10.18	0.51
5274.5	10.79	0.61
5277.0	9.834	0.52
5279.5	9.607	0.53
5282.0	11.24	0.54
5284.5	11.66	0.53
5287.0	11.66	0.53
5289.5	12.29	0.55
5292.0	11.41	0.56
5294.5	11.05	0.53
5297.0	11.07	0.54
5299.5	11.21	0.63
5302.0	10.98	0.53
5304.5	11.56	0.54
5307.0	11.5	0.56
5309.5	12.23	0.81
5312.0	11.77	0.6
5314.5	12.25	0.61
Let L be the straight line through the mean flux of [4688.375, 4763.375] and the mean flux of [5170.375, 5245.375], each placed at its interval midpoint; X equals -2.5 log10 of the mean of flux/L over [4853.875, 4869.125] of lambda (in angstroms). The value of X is 0.14 mag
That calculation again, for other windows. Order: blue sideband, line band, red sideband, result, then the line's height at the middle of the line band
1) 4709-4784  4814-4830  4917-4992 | -0.034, 10.8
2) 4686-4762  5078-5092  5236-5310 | 0.110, 10.9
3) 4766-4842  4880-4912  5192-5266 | 0.030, 10.7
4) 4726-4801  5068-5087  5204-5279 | 0.086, 10.6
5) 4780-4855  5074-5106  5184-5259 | 0.054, 10.6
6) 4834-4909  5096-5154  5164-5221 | -0.066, 9.41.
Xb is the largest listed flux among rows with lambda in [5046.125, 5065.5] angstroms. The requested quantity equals 11.42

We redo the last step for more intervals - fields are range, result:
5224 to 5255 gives 12.11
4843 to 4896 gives 11.67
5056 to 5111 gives 11.4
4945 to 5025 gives 12.09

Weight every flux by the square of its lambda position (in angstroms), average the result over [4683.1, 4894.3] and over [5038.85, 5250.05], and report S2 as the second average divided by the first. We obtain 1.1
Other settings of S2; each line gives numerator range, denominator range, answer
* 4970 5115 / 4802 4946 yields 1.03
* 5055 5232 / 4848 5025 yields 1.02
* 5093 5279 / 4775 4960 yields 1.07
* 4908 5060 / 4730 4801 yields 1.06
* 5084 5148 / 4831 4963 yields 1.06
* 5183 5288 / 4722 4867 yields 1.18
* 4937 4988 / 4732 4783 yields 1.12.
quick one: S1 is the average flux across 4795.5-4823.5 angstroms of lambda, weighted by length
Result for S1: 10.8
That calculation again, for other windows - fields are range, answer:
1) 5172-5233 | 9.71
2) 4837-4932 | 10.2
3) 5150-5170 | 9.05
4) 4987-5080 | 9.98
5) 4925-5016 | 10.7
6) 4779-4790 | 10.8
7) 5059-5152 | 10.1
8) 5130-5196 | 9.14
